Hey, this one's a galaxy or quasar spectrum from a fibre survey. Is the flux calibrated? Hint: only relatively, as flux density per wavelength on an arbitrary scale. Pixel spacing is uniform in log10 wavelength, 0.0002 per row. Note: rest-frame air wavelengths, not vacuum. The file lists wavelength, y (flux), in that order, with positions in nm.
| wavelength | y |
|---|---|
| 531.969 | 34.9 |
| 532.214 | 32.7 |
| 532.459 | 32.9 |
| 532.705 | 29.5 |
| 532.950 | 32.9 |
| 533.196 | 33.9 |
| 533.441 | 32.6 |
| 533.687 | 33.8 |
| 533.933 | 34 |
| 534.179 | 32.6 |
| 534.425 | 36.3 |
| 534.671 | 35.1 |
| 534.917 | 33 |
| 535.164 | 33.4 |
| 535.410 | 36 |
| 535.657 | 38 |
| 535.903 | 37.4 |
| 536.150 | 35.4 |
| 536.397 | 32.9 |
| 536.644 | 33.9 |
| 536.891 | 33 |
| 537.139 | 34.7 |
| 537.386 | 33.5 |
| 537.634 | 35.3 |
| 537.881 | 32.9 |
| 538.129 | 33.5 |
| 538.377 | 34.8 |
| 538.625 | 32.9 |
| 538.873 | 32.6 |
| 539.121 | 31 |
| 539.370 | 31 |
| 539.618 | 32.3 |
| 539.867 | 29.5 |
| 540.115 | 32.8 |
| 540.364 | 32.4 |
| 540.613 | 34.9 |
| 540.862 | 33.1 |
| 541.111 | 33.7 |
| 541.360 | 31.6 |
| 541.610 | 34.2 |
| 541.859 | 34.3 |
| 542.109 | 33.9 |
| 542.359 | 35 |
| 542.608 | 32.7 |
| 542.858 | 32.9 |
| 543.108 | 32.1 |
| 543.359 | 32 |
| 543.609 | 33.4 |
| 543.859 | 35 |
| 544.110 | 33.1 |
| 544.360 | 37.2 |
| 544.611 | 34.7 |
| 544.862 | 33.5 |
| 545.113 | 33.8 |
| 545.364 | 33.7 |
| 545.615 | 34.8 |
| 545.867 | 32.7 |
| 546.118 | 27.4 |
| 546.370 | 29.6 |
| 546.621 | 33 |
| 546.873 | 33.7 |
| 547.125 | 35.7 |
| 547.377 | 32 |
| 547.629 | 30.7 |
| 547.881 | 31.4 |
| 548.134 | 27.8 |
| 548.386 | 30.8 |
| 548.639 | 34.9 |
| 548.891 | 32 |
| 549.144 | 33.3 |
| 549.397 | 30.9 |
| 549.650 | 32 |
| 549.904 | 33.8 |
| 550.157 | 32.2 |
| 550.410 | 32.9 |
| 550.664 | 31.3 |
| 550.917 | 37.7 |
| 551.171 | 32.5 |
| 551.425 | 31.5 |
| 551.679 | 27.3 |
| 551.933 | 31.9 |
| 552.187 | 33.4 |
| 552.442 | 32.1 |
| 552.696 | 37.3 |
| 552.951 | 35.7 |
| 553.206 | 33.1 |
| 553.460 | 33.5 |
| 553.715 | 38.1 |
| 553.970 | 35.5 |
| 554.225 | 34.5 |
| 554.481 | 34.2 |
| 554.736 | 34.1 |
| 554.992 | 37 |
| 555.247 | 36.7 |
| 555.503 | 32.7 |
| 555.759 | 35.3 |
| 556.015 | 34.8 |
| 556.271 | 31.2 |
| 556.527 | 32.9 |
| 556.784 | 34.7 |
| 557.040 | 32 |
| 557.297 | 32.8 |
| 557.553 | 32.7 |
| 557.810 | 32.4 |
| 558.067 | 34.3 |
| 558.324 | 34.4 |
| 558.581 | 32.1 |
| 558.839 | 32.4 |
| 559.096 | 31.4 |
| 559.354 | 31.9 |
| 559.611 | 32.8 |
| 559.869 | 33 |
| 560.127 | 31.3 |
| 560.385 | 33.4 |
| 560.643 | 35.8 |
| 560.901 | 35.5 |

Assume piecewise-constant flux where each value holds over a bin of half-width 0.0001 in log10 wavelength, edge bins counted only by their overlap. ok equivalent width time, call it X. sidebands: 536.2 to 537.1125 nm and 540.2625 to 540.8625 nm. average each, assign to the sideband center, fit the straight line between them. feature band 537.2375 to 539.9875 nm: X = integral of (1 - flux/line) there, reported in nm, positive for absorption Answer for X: 0.07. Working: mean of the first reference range 33.6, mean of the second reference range 33.6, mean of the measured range 32.7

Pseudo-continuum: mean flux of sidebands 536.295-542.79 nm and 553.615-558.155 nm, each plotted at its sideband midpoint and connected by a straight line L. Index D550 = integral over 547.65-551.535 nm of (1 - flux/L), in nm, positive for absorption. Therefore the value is 0.17 nm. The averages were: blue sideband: 33.2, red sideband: 34.2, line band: 32.3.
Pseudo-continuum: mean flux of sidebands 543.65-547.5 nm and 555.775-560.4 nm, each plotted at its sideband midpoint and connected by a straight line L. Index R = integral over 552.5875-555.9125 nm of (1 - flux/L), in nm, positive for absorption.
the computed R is -0.221 nm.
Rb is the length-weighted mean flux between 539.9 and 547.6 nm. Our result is 33.2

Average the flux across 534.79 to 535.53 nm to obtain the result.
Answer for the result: 34.1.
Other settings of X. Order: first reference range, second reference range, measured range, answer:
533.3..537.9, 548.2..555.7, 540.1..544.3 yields 0.08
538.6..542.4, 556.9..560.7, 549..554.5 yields -0.10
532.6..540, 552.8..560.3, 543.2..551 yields 0.20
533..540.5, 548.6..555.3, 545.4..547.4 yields 0.07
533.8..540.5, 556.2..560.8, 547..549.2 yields 0.08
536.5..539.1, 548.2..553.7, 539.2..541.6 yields 0.07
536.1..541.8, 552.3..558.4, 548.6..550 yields 0.05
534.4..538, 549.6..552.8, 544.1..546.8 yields 0.04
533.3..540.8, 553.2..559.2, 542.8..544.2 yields 0.03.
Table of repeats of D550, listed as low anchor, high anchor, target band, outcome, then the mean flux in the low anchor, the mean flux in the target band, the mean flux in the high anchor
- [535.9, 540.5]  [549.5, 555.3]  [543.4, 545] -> -0.04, 33.1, 34.4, 33.8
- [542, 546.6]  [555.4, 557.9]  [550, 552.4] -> 0.06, 33.2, 32.3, 33.2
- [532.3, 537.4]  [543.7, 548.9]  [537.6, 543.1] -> 0.07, 34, 33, 32.8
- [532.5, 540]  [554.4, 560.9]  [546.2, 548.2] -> 0.11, 33.6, 31.8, 33.5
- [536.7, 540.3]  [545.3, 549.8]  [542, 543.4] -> -0.03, 32.9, 33.1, 32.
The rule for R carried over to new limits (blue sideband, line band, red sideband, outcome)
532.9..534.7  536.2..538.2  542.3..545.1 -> 0.003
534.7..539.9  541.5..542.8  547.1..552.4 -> -0.033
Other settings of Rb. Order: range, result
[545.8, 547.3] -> 32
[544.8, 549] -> 32.2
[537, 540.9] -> 32.9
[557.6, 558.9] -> 33.1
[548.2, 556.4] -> 33.5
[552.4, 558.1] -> 34.3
